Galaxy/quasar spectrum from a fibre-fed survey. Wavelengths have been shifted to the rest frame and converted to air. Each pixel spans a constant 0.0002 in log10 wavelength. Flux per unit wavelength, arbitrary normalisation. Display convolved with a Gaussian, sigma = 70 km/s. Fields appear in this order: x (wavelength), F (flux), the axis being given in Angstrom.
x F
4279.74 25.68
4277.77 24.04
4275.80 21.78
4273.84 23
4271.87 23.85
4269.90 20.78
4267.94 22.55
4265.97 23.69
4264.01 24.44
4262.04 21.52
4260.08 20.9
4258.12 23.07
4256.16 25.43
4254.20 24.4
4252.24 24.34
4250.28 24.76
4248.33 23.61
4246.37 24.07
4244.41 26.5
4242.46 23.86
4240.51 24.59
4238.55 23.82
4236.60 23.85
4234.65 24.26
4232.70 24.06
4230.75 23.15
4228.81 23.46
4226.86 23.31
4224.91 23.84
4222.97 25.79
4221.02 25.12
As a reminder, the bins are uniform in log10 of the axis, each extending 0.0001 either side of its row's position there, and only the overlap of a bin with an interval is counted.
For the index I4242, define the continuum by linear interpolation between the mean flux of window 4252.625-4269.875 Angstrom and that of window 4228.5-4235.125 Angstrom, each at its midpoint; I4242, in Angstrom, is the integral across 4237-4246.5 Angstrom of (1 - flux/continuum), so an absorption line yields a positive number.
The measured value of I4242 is -0.4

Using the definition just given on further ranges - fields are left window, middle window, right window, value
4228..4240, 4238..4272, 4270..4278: -0.5 Angstrom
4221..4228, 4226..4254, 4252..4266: -0.2 Angstrom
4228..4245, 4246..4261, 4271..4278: -0.1 Angstrom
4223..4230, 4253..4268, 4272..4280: 0.2 Angstrom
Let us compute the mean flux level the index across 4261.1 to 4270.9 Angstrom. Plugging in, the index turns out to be 22.6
